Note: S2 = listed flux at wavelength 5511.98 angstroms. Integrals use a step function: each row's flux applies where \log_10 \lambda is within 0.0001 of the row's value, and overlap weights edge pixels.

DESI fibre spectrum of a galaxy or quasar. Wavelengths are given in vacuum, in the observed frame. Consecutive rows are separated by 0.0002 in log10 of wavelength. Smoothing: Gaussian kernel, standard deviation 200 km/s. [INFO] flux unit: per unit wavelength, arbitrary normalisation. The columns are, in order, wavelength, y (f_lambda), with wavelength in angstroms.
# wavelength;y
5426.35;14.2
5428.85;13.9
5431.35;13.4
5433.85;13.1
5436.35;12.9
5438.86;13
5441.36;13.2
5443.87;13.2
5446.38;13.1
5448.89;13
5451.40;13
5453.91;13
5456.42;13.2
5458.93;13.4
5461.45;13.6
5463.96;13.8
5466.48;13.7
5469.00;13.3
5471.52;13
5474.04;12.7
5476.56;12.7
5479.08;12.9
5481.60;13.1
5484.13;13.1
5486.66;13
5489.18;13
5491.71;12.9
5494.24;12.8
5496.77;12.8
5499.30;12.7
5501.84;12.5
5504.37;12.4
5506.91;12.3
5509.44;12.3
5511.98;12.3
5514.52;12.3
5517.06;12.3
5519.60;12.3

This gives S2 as 12.3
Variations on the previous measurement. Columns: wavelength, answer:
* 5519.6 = 12.3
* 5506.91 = 12.3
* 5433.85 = 13.1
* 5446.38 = 13.1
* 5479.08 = 12.9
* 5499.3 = 12.7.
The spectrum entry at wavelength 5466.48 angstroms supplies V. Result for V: 13.7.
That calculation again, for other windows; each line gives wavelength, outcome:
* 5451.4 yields 13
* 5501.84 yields 12.5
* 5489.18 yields 13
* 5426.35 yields 14.2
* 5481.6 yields 13.1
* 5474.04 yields 12.7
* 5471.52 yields 13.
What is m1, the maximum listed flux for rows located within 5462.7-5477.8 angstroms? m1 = 13.8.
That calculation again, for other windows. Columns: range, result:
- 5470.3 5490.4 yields 13.1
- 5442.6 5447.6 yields 13.2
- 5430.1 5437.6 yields 13.4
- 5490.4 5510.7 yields 12.9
